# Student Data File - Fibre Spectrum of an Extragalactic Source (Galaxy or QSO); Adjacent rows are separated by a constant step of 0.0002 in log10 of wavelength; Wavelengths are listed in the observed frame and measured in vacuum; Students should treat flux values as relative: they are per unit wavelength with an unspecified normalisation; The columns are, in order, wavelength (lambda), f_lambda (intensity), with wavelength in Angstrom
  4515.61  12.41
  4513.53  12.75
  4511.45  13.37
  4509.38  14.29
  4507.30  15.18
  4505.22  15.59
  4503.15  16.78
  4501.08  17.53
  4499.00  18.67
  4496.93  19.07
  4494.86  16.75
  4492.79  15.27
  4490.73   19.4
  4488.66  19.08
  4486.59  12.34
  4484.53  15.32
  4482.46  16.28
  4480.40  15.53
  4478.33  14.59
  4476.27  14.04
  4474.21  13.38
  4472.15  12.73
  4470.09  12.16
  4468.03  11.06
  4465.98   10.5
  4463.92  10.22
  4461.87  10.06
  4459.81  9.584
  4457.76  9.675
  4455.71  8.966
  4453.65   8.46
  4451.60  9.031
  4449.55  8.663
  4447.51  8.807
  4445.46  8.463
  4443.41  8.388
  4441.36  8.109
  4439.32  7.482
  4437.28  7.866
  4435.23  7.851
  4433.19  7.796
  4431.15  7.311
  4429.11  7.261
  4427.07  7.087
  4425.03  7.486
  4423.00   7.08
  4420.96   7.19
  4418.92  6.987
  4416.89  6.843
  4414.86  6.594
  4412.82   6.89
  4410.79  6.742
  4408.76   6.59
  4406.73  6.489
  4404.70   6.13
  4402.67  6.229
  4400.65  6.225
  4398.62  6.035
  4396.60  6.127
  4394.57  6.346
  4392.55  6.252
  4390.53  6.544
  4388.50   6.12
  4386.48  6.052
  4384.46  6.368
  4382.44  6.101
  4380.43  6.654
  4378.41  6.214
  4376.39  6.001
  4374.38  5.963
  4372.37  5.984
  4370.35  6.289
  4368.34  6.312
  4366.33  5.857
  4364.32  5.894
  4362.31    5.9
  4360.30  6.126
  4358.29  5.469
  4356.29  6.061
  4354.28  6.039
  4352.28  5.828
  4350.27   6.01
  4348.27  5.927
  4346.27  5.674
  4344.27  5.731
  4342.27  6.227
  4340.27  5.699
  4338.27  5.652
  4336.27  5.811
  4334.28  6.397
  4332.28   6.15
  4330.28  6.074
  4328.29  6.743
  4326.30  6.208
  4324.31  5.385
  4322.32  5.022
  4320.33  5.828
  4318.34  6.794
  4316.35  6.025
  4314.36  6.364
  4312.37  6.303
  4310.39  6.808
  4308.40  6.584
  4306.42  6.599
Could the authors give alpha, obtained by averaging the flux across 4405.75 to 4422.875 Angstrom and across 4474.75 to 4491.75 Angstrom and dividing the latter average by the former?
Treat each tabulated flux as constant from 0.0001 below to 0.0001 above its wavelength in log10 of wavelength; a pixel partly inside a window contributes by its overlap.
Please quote 2.3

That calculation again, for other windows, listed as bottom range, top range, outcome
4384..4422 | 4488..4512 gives 2.60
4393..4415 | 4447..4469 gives 1.50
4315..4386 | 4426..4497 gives 1.88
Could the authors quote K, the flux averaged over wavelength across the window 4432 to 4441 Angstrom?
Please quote 7.77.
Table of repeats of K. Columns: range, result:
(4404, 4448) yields 7.33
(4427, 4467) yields 8.62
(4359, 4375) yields 6.03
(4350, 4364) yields 5.91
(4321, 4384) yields 5.98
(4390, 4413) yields 6.36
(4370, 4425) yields 6.43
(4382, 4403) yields 6.22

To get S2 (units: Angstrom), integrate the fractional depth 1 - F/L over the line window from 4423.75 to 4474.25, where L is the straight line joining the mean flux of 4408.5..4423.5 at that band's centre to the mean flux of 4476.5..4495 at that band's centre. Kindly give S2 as 9.5 Angstrom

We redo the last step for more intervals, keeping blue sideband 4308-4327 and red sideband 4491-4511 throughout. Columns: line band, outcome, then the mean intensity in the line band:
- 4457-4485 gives 4.6 Angstrom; 12.5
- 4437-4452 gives 5.6 Angstrom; 8.35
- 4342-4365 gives 6.4 Angstrom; 5.9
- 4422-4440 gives 7.3 Angstrom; 7.47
